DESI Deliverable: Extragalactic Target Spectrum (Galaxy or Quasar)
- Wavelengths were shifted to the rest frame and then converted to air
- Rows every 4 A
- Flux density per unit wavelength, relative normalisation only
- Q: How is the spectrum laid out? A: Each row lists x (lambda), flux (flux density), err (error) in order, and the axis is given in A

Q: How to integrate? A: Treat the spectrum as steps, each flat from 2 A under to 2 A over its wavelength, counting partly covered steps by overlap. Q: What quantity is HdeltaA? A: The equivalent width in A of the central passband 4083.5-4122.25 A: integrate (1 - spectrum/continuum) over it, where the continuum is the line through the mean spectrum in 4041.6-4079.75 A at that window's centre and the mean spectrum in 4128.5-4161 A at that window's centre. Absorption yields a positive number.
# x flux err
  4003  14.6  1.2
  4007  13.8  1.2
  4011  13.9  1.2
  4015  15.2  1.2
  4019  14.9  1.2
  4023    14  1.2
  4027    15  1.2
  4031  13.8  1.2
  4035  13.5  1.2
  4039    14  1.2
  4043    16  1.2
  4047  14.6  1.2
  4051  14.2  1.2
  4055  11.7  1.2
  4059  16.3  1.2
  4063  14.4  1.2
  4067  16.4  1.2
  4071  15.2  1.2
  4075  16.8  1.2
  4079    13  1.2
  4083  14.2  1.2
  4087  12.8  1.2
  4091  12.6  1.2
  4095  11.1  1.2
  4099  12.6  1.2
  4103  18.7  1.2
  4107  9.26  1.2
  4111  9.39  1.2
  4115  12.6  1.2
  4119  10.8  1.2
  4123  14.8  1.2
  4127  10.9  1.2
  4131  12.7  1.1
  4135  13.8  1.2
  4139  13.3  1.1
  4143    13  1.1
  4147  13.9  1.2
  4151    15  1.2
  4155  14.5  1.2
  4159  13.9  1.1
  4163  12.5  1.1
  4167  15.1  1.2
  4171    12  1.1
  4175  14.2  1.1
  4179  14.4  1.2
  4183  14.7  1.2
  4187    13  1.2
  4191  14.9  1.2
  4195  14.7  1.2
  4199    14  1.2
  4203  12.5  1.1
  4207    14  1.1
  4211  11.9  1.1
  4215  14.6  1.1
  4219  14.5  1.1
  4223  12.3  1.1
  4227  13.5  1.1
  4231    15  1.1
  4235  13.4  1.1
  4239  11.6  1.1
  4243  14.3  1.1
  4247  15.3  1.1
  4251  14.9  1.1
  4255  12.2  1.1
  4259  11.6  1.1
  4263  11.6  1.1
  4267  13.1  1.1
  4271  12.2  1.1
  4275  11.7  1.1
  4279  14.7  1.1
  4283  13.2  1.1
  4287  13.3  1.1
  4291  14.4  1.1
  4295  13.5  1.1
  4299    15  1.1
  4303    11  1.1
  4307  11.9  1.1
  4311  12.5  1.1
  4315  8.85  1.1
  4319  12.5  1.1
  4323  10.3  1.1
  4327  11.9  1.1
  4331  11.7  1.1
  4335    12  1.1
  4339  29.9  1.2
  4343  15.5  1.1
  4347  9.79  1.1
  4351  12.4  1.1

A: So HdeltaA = 5.3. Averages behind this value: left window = 14.9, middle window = 12.4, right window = 13.7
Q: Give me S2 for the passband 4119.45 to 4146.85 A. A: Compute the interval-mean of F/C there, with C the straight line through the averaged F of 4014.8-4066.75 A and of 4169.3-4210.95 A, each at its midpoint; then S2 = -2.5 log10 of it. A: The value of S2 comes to 0.08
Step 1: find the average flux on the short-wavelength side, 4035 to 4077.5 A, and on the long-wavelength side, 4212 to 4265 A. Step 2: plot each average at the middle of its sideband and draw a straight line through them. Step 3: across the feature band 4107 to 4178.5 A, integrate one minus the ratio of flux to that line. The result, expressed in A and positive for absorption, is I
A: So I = 5.9 A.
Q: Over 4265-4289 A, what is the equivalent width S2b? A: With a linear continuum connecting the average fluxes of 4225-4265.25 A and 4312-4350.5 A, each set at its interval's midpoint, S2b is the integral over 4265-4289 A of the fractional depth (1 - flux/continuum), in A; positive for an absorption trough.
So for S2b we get 0.7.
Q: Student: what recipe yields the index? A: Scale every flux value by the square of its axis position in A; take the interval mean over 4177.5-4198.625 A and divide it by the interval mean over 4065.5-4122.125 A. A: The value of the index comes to 1.13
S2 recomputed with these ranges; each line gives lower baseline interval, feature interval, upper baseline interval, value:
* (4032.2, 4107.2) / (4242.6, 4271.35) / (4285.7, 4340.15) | 0.03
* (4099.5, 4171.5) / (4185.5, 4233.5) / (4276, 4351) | -0.04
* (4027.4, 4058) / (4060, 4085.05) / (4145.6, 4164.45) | -0.07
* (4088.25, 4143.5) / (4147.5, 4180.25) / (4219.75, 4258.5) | -0.08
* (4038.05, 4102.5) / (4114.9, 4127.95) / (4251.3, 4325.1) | 0.12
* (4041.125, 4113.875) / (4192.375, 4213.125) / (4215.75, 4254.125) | 0.03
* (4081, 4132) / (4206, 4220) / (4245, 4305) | -0.06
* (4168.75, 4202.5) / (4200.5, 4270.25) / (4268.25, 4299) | 0.03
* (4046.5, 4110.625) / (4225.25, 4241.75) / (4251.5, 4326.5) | -0.05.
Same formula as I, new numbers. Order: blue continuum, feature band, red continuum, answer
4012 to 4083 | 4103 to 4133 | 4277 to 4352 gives 4.9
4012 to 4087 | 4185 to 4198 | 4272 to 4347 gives -0.2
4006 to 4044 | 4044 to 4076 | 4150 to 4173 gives -1.6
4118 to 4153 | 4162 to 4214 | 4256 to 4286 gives -3.0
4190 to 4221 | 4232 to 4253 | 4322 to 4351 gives 0.1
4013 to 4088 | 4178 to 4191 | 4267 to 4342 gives -0.2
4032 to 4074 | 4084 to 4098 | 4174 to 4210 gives 2.1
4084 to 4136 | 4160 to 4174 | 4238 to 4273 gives -0.7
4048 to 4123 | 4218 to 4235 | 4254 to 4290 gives -1.1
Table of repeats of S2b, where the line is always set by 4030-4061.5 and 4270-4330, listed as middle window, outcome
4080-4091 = 0.6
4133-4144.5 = 0.2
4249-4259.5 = -0.2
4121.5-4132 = 0.8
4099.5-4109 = 0.1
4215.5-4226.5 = -0.5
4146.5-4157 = -0.8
